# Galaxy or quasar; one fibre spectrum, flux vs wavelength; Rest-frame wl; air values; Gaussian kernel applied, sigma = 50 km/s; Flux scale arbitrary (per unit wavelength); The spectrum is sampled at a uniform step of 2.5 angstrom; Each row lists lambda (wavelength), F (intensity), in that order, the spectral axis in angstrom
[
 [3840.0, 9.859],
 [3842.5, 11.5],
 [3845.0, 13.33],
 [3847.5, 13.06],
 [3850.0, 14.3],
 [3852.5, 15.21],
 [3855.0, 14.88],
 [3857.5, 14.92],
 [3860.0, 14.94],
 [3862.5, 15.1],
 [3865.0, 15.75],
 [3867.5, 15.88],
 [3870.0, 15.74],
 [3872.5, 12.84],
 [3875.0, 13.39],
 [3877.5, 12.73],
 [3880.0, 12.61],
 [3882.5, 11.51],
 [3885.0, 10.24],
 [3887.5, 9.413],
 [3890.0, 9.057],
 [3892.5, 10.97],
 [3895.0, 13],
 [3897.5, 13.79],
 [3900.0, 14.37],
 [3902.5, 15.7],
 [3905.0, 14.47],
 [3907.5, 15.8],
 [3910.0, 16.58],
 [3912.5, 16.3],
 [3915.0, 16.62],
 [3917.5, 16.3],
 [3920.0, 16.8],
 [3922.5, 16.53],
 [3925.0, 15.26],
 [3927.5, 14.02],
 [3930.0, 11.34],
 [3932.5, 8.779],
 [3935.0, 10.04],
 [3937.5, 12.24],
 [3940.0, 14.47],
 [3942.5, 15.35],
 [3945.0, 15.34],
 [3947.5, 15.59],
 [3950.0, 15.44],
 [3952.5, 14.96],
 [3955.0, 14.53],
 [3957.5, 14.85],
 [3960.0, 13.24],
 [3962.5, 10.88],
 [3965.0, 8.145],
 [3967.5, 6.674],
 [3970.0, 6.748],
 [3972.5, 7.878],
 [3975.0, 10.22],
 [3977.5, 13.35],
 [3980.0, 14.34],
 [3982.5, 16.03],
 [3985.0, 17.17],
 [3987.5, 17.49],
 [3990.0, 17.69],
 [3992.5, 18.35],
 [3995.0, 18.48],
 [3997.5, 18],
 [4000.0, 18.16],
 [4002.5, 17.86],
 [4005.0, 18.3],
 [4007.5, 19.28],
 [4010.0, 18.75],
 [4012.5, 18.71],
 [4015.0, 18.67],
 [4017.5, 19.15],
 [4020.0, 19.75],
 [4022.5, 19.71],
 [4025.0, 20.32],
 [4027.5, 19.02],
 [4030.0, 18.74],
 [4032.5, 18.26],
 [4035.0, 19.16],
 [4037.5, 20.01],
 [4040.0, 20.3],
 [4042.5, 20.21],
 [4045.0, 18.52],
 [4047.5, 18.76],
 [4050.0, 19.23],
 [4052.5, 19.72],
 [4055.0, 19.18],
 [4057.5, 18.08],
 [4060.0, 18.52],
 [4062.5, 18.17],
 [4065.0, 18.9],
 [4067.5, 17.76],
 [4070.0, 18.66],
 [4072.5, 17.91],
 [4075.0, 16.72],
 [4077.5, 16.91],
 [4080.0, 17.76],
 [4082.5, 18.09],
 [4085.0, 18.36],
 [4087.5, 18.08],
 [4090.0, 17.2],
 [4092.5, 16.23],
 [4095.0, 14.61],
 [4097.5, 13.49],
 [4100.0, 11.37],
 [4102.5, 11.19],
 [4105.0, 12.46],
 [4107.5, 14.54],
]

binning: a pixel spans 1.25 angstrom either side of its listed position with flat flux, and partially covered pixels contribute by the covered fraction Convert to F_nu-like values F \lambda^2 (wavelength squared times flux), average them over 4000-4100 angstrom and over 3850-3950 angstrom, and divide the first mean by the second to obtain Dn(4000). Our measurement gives 1.4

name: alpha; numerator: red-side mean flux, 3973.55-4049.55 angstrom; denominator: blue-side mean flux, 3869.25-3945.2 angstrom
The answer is 1.33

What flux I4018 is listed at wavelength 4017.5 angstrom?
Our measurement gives 19.15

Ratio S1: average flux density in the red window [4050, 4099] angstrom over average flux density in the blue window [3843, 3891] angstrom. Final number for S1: 1.31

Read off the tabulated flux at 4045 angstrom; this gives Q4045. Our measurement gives 18.52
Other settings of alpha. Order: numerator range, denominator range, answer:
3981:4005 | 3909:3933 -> 1.18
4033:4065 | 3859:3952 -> 1.38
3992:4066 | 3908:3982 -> 1.43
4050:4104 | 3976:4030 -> 0.95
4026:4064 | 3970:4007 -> 1.21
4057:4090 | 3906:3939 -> 1.25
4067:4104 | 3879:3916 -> 1.22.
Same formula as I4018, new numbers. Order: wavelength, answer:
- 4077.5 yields 16.91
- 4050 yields 19.23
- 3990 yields 17.69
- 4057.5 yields 18.08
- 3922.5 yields 16.53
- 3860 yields 14.94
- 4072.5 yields 17.91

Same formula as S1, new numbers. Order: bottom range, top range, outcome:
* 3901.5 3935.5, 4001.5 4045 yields 1.30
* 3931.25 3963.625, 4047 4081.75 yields 1.35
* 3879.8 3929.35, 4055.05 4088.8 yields 1.29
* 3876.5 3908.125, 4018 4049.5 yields 1.55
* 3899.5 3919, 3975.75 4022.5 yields 1.12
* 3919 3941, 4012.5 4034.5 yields 1.45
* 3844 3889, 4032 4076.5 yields 1.38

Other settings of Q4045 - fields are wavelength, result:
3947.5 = 15.59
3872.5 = 12.84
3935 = 10.04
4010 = 18.75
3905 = 14.47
